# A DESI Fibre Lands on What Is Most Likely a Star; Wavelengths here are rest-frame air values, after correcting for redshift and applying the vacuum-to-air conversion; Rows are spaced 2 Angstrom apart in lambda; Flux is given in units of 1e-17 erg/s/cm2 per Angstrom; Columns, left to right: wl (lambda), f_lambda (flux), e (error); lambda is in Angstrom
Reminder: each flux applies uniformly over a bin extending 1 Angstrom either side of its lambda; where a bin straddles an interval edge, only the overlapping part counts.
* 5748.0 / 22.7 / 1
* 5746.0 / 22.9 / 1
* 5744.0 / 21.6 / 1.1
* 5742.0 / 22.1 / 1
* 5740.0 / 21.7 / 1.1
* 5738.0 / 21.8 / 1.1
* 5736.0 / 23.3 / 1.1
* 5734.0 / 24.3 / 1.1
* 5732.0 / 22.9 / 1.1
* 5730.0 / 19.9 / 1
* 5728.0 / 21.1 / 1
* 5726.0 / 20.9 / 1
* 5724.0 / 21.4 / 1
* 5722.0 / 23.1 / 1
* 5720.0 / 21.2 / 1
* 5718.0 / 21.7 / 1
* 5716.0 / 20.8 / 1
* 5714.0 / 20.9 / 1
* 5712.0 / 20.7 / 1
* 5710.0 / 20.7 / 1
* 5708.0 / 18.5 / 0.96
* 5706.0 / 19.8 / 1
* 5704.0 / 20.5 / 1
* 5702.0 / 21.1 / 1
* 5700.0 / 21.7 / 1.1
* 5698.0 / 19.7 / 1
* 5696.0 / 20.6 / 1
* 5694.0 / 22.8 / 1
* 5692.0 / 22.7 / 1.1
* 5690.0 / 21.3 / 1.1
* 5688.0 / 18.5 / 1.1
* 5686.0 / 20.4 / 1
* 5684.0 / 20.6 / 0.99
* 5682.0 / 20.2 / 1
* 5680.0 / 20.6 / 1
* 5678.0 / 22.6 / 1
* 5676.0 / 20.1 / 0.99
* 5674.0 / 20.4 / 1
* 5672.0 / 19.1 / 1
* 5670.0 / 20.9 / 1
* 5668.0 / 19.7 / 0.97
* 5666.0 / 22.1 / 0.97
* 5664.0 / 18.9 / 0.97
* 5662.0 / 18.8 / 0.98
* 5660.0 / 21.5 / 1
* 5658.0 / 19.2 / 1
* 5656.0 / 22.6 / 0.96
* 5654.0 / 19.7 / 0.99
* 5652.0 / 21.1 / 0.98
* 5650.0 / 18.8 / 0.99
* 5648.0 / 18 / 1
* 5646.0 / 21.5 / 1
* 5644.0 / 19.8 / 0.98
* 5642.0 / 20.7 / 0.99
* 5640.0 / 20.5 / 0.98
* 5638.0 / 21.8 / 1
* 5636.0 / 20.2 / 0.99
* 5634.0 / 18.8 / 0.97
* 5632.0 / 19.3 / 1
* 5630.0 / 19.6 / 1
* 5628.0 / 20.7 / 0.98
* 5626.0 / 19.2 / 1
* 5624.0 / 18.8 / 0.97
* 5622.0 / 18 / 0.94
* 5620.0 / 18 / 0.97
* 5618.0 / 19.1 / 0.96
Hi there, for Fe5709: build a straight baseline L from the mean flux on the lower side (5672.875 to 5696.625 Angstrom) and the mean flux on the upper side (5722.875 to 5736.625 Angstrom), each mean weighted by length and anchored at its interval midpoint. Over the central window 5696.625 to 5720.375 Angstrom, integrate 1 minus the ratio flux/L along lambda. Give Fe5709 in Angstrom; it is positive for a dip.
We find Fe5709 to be 0.9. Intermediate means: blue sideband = 20.9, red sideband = 21.9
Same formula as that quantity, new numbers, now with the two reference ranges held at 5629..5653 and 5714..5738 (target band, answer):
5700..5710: 0.5 Angstrom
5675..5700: 0.2 Angstrom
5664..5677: 0.2 Angstrom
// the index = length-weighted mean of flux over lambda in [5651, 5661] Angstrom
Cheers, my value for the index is 20.8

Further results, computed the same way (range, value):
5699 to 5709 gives 20.3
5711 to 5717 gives 20.8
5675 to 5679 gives 21.4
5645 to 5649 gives 19.8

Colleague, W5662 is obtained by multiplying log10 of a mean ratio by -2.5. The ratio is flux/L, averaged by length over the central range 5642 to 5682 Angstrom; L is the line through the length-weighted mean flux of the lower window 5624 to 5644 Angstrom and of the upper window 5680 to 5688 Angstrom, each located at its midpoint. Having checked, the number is -0.01 mag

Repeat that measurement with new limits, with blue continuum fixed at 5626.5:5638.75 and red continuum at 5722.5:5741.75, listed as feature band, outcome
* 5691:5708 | 0.02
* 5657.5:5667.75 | 0.03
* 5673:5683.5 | 0.01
